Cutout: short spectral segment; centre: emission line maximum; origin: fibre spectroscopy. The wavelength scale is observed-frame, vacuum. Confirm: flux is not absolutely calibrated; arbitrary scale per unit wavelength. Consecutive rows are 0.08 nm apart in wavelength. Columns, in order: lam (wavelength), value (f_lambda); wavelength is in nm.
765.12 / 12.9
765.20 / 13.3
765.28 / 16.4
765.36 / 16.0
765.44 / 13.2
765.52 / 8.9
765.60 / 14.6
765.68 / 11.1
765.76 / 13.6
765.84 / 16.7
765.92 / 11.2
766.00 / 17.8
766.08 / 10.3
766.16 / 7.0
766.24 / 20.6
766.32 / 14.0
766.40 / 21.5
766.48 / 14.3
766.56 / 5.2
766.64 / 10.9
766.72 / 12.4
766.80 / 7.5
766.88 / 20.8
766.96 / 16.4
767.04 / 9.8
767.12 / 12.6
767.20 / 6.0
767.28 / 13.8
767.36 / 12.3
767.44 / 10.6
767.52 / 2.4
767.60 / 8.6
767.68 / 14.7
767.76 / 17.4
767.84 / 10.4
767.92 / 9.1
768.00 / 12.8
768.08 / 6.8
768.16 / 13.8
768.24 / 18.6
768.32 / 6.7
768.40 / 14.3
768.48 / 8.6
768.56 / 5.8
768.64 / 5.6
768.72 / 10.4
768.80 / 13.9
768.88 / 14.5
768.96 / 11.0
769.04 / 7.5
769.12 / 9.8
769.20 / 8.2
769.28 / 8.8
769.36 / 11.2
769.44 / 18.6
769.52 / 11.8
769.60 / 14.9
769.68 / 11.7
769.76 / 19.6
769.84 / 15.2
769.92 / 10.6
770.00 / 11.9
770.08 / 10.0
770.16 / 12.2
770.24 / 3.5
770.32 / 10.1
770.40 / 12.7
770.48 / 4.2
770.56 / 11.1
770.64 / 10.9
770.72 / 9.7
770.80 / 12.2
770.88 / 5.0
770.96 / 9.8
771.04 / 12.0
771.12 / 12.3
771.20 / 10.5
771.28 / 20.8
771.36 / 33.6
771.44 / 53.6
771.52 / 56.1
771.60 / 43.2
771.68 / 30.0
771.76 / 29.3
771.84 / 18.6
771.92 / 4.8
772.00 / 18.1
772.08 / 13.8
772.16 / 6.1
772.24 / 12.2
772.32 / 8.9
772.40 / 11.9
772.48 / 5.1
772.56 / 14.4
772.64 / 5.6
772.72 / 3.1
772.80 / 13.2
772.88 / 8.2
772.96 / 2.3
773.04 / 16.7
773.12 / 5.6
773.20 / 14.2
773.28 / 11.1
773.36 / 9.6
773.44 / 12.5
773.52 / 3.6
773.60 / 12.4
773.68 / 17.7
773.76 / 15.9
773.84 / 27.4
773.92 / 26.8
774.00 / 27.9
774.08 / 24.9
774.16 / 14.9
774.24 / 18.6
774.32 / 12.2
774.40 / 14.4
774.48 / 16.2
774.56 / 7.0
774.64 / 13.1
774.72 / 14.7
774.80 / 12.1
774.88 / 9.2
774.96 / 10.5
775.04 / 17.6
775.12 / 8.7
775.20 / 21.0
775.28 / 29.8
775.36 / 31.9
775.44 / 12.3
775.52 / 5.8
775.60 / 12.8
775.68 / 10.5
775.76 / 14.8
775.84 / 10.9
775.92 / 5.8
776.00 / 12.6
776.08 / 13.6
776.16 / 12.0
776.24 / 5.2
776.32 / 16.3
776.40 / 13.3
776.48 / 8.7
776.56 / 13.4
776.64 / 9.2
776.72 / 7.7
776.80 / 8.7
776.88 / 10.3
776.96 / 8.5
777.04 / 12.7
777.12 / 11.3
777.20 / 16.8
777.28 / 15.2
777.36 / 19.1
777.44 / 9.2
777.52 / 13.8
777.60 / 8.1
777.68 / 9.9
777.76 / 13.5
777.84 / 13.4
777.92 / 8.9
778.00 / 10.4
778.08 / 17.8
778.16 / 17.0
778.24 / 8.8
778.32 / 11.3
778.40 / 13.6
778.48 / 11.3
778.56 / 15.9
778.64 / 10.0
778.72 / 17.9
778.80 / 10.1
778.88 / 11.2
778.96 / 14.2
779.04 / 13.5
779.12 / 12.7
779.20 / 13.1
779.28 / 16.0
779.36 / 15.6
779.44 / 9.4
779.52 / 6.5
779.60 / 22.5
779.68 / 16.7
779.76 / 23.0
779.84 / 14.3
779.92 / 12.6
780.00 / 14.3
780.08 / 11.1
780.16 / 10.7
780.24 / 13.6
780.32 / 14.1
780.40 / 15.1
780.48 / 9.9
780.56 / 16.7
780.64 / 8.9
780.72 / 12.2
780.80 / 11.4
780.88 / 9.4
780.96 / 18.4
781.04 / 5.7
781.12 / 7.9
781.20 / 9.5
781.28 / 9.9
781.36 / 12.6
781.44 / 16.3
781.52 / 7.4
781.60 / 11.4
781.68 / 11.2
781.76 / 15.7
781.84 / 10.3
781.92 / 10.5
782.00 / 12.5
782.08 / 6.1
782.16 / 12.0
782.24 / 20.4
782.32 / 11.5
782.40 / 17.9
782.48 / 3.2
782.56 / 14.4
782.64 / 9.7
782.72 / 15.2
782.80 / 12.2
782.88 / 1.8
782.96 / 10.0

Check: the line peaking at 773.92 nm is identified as [N II]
